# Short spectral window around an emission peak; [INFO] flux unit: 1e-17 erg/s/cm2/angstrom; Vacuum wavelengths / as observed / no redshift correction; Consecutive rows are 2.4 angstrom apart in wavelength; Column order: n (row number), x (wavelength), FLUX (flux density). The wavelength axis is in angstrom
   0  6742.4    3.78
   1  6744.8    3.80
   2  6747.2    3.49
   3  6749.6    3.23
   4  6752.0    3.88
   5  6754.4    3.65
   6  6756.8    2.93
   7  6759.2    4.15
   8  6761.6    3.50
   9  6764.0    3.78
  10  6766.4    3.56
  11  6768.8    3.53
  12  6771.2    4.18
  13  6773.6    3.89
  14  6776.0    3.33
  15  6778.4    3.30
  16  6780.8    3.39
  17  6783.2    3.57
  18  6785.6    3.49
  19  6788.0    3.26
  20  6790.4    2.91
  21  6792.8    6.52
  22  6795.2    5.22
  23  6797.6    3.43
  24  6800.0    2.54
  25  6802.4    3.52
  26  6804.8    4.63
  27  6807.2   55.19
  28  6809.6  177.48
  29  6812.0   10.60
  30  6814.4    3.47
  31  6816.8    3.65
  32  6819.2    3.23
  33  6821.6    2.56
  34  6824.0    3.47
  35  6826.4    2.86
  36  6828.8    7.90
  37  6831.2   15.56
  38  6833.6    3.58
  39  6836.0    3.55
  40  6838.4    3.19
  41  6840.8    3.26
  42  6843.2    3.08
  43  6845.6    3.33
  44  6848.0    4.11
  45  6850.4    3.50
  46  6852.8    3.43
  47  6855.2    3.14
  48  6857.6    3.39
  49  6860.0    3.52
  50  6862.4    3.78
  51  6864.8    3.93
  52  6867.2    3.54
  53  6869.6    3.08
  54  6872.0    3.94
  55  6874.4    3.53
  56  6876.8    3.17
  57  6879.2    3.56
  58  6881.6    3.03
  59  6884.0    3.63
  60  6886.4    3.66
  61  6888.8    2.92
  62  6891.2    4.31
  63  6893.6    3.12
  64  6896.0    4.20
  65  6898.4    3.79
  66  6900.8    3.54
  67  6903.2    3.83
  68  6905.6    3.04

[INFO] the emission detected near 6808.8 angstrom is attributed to H-alpha 6563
